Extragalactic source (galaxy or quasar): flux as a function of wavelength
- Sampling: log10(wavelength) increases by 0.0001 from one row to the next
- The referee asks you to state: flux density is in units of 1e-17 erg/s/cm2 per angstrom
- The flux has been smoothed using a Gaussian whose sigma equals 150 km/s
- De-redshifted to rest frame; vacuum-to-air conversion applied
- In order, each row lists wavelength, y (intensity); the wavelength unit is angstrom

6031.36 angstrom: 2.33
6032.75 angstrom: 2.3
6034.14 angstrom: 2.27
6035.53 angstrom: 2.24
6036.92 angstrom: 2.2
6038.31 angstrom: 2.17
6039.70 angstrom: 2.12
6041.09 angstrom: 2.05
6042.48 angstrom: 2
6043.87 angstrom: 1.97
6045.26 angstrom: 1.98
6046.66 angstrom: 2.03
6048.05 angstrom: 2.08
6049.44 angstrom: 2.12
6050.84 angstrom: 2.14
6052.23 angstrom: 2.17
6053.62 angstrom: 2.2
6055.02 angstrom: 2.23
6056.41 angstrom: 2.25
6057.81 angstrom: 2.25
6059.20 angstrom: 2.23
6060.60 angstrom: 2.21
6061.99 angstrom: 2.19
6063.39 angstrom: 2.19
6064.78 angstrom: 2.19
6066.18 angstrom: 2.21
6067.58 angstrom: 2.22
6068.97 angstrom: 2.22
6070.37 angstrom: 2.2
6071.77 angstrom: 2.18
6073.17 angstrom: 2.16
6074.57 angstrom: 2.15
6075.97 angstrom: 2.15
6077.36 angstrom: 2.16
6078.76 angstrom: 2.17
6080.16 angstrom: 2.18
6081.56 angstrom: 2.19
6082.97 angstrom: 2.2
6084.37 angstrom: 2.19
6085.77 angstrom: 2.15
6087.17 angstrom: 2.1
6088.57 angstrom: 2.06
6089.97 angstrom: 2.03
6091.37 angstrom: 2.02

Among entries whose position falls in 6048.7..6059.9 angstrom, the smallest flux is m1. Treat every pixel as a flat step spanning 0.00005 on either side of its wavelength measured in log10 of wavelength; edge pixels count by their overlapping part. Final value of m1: 2.12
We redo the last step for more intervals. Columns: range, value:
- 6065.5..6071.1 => 2.2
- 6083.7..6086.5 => 2.15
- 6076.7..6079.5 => 2.16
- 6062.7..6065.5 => 2.19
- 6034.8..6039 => 2.17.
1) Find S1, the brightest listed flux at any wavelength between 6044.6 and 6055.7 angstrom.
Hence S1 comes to 2.23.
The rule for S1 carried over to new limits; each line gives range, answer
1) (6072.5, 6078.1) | 2.16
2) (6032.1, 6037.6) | 2.3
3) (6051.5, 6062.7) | 2.25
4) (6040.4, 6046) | 2.05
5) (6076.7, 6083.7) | 2.2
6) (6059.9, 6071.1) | 2.22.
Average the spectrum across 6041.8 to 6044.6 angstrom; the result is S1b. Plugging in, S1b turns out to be 1.99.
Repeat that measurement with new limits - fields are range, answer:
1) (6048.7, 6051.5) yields 2.13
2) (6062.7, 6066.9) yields 2.2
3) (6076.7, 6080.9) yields 2.17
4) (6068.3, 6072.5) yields 2.2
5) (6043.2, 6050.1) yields 2.04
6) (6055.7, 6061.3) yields 2.24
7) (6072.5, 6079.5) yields 2.16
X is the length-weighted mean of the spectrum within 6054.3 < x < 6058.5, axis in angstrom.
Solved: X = 2.24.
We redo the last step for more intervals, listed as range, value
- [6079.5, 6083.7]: 2.19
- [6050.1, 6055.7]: 2.18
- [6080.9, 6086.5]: 2.18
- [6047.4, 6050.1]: 2.1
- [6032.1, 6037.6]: 2.25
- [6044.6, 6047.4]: 2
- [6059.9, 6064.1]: 2.2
